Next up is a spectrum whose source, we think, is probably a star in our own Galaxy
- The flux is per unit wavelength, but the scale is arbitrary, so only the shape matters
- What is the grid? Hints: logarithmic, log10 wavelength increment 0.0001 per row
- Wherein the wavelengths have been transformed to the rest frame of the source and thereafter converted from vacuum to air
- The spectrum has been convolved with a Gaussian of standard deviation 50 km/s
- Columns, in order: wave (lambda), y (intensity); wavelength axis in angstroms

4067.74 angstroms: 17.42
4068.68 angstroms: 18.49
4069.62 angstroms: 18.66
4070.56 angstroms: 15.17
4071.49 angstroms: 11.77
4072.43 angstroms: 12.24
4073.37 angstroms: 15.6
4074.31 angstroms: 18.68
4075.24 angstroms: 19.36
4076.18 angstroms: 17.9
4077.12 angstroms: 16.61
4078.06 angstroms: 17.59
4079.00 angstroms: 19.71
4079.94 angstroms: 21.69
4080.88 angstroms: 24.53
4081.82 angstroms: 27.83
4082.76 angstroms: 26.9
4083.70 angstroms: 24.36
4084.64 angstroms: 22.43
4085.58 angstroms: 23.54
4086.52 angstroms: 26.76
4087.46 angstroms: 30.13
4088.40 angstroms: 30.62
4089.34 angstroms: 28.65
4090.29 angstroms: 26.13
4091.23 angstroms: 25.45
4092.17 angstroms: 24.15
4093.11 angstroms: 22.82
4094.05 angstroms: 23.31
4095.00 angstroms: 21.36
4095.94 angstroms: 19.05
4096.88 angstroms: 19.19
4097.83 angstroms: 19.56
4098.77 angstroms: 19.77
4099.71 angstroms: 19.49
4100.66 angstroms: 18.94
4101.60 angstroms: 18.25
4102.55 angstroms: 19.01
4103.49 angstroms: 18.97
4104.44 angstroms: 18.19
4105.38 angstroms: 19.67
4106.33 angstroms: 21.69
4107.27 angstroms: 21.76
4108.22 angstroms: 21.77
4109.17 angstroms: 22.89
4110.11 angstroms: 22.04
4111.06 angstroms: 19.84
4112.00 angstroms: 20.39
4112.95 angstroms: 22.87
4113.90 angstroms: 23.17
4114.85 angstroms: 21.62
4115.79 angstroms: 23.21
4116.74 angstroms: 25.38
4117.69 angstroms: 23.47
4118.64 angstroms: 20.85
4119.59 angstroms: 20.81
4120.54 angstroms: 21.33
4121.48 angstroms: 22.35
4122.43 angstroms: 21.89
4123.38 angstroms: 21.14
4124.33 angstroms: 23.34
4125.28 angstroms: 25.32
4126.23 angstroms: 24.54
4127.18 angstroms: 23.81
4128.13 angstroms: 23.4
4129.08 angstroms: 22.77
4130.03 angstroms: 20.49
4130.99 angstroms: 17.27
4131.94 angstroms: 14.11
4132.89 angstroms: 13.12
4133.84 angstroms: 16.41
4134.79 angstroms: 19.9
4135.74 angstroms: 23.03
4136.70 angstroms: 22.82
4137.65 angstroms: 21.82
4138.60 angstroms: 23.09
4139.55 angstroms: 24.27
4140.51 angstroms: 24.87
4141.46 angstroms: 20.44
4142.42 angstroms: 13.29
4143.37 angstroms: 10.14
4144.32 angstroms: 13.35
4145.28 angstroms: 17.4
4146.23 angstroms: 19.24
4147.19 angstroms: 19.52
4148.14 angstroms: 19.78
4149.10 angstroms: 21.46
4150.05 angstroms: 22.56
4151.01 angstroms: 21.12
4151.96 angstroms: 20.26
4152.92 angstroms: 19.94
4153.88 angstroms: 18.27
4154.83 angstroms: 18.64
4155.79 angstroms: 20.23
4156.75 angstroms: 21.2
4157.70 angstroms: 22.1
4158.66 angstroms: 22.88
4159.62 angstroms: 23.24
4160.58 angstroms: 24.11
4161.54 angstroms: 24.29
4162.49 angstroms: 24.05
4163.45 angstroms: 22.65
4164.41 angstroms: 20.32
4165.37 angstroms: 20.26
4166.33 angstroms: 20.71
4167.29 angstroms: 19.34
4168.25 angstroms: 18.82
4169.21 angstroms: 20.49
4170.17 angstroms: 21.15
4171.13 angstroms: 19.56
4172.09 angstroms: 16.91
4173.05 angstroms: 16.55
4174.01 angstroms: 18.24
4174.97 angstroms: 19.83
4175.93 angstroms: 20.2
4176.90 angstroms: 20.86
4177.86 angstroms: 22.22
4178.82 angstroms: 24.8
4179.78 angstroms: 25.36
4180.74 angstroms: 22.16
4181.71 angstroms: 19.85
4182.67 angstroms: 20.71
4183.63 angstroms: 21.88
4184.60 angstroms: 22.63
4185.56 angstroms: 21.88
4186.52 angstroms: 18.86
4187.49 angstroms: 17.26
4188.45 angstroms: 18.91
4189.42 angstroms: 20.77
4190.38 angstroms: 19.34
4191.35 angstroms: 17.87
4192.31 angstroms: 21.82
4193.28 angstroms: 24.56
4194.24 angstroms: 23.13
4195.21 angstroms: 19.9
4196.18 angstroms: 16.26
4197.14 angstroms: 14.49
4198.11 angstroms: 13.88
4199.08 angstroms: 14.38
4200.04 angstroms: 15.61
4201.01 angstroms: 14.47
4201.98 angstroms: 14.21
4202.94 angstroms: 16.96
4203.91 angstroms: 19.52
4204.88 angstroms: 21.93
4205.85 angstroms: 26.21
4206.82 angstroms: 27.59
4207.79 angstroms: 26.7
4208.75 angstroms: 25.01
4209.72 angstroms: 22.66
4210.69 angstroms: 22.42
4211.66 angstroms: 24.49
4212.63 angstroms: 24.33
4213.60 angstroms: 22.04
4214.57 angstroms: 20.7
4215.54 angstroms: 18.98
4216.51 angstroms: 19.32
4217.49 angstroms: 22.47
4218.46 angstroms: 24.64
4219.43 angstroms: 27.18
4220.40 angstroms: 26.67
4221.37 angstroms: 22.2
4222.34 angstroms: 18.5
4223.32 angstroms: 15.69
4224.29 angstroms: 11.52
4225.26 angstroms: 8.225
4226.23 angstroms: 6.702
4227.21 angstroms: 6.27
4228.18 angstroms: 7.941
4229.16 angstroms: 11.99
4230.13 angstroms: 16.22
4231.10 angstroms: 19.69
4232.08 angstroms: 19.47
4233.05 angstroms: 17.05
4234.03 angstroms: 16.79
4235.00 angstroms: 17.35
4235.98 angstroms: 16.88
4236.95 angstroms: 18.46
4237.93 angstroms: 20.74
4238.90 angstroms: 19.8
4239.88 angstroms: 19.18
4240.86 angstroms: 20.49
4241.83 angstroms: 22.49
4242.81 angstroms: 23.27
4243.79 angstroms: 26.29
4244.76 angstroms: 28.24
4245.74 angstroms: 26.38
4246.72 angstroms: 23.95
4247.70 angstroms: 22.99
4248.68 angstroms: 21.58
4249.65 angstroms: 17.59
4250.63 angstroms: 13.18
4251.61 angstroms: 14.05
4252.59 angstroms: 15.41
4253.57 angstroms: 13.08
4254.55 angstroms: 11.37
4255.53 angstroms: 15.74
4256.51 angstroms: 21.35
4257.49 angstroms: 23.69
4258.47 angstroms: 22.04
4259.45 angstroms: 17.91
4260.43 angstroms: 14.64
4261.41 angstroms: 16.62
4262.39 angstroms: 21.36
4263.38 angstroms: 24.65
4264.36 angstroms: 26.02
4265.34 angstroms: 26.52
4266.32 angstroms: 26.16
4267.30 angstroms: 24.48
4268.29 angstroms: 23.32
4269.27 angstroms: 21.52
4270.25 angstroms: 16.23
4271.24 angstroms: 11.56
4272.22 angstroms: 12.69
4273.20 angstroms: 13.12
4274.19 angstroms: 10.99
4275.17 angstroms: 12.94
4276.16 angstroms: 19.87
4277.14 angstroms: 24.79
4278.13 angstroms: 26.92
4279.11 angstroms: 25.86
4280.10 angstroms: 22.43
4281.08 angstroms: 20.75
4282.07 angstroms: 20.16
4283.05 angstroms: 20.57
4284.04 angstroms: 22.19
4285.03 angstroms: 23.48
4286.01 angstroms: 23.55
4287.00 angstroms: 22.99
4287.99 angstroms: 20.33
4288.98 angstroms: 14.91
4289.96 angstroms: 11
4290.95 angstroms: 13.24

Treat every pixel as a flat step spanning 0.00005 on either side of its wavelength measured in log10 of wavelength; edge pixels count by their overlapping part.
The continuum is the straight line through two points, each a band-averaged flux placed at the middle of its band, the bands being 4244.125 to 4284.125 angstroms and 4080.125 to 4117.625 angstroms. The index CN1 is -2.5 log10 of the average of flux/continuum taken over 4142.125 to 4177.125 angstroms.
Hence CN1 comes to 0.10 mag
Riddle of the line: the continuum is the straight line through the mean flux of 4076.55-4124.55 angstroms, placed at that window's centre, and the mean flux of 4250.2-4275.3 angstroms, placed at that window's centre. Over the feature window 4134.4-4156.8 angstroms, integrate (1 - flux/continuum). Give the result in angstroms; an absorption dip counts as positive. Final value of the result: 1.38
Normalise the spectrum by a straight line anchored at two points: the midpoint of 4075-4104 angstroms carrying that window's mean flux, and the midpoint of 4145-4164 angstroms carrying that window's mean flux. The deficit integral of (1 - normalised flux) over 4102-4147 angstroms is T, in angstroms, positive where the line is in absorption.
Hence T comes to 2.2 angstroms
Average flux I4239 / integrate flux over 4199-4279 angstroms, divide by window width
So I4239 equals 19.4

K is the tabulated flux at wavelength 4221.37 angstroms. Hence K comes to 22.2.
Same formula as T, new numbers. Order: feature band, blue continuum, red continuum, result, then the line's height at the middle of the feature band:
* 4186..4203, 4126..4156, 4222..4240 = -1.0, 16.9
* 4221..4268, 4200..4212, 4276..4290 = 6.6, 21.6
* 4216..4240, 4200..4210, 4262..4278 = 4.1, 20.7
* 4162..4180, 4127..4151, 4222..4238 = -2.9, 17.7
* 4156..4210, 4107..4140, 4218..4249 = -1.1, 20.1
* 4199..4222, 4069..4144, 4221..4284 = -2.9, 19.4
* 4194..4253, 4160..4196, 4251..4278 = 1.4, 19.7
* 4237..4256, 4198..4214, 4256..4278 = 0.4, 20.1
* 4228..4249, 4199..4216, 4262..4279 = 0.7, 20.8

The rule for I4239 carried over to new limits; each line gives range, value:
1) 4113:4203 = 20.3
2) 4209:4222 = 22.9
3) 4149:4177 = 20.7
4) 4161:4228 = 20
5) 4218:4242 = 17.2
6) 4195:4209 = 19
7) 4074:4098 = 23.1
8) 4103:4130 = 22.1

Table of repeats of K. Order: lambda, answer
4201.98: 14.21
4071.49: 11.77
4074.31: 18.68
